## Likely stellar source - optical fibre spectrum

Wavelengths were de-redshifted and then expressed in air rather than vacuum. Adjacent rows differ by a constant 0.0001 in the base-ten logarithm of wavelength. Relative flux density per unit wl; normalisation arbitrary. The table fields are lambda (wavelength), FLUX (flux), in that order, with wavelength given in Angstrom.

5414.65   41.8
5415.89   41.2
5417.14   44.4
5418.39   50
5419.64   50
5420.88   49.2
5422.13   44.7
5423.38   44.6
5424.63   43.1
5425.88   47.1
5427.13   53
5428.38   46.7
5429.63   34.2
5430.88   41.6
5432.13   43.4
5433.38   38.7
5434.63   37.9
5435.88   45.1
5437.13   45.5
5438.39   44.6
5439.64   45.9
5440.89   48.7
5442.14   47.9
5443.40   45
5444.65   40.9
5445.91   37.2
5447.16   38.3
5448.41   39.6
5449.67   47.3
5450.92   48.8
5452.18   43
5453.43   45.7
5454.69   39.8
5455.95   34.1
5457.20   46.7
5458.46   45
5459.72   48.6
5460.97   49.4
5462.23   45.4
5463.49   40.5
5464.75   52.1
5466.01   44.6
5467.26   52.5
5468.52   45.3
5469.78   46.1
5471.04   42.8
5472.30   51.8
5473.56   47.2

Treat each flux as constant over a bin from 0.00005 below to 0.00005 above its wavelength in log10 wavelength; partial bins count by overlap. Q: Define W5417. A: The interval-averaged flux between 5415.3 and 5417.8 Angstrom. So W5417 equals 42.8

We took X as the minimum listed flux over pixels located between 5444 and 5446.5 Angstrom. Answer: 37.2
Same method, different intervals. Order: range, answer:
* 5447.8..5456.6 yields 34.1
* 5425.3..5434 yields 34.2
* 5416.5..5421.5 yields 44.4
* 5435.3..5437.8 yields 45.1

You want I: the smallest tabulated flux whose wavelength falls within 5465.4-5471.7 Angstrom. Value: 42.8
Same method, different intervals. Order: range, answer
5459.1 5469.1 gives 40.5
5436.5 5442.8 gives 44.6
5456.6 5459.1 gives 45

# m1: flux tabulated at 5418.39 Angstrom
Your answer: 50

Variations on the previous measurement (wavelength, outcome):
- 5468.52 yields 45.3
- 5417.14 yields 44.4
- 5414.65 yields 41.8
